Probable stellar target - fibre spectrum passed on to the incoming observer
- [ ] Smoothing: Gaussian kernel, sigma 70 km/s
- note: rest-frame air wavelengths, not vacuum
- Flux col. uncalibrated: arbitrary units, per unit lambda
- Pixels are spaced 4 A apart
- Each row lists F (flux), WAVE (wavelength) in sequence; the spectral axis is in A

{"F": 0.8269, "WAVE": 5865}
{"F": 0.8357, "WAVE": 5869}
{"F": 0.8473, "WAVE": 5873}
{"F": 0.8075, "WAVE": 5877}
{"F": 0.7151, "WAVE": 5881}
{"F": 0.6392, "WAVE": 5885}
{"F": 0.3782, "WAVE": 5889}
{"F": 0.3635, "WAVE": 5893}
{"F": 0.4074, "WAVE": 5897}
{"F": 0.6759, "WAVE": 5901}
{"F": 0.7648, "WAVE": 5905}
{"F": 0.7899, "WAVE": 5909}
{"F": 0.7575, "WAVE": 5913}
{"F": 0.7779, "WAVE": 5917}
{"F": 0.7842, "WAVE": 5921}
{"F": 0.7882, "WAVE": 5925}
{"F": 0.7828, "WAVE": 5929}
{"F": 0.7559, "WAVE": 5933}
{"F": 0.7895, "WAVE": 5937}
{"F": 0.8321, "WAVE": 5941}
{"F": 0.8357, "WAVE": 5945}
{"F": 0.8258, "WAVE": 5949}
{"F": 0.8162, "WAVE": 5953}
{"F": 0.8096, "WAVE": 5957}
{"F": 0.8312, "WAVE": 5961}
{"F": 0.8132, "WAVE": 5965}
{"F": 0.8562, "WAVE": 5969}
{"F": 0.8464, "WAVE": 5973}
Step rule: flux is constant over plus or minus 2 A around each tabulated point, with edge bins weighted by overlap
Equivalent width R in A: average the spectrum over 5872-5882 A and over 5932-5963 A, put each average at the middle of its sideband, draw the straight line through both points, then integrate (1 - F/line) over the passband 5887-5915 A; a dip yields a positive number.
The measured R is 7.3 A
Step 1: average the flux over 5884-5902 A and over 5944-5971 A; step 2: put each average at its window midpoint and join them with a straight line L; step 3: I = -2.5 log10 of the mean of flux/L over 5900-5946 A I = -0.23 mag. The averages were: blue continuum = 0.475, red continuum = 0.827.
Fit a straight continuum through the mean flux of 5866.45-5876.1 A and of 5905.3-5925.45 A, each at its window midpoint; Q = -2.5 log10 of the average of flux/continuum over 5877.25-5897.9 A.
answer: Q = 0.47 mag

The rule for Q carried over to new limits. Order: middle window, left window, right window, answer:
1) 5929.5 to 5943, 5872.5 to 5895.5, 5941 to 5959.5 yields -0.020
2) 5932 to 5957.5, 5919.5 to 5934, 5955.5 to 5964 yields -0.013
